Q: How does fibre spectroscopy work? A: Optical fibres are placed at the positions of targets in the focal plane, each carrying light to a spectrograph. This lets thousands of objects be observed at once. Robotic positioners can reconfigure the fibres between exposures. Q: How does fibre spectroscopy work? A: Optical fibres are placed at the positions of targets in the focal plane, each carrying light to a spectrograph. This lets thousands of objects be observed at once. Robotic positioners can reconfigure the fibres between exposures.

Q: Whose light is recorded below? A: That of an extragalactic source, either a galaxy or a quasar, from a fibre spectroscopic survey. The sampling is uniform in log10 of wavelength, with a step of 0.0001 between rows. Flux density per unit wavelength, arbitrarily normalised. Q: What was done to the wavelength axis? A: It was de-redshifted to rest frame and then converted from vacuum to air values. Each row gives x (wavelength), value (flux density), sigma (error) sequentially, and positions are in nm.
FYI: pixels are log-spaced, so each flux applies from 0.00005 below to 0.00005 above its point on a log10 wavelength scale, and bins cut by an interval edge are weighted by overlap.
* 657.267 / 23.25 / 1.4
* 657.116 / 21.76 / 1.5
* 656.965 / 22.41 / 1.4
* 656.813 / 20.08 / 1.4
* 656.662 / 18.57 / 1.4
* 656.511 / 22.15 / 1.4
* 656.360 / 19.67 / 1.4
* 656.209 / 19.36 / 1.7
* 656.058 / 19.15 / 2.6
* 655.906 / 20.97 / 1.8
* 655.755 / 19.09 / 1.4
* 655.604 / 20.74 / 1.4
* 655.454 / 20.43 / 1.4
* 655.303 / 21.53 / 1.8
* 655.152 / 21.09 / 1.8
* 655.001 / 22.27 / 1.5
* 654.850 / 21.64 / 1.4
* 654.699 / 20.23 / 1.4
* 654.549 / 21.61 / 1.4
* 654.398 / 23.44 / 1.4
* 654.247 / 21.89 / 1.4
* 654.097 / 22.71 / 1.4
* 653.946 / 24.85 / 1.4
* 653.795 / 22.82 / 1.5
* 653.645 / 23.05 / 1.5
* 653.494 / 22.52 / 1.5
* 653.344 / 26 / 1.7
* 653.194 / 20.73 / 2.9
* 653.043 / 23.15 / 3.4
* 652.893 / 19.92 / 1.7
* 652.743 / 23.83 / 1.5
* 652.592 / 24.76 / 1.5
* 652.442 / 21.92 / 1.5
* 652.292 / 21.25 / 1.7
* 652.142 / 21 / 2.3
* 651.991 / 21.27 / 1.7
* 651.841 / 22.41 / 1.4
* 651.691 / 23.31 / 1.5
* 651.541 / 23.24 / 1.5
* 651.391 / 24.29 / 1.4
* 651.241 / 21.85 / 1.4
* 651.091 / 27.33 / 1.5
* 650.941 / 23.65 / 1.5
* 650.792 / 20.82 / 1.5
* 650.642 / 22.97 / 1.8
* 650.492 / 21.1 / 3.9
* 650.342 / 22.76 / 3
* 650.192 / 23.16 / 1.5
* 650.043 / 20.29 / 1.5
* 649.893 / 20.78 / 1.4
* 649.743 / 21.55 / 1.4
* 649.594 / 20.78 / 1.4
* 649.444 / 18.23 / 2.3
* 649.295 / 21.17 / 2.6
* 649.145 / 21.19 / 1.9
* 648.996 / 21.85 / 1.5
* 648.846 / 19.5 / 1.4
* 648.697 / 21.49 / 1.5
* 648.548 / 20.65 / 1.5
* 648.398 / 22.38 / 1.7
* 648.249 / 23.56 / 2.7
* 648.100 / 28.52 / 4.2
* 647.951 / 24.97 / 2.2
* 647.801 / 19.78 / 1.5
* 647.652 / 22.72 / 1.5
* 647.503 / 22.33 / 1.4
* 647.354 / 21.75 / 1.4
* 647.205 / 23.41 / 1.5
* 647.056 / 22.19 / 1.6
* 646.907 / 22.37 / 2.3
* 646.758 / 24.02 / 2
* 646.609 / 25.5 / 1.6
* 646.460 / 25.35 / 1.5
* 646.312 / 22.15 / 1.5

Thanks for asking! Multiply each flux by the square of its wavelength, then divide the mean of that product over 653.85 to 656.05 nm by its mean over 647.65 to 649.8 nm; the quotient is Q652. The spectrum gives 1.00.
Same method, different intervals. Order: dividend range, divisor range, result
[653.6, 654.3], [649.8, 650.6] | 1.08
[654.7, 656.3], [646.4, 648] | 0.92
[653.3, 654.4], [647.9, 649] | 1.04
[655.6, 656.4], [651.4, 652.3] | 0.90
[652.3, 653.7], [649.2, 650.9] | 1.08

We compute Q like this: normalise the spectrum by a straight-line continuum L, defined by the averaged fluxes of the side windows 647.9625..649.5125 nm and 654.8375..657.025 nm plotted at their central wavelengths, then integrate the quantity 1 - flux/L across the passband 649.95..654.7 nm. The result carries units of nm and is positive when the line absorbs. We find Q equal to -0.31 nm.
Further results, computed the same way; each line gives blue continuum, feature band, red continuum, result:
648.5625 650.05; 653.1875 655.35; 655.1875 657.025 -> -0.22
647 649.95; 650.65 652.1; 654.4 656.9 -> -0.11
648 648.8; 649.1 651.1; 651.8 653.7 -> 0.11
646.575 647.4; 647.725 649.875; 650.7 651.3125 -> 0.14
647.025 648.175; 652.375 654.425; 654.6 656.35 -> -0.16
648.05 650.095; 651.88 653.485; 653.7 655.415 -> -0.03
